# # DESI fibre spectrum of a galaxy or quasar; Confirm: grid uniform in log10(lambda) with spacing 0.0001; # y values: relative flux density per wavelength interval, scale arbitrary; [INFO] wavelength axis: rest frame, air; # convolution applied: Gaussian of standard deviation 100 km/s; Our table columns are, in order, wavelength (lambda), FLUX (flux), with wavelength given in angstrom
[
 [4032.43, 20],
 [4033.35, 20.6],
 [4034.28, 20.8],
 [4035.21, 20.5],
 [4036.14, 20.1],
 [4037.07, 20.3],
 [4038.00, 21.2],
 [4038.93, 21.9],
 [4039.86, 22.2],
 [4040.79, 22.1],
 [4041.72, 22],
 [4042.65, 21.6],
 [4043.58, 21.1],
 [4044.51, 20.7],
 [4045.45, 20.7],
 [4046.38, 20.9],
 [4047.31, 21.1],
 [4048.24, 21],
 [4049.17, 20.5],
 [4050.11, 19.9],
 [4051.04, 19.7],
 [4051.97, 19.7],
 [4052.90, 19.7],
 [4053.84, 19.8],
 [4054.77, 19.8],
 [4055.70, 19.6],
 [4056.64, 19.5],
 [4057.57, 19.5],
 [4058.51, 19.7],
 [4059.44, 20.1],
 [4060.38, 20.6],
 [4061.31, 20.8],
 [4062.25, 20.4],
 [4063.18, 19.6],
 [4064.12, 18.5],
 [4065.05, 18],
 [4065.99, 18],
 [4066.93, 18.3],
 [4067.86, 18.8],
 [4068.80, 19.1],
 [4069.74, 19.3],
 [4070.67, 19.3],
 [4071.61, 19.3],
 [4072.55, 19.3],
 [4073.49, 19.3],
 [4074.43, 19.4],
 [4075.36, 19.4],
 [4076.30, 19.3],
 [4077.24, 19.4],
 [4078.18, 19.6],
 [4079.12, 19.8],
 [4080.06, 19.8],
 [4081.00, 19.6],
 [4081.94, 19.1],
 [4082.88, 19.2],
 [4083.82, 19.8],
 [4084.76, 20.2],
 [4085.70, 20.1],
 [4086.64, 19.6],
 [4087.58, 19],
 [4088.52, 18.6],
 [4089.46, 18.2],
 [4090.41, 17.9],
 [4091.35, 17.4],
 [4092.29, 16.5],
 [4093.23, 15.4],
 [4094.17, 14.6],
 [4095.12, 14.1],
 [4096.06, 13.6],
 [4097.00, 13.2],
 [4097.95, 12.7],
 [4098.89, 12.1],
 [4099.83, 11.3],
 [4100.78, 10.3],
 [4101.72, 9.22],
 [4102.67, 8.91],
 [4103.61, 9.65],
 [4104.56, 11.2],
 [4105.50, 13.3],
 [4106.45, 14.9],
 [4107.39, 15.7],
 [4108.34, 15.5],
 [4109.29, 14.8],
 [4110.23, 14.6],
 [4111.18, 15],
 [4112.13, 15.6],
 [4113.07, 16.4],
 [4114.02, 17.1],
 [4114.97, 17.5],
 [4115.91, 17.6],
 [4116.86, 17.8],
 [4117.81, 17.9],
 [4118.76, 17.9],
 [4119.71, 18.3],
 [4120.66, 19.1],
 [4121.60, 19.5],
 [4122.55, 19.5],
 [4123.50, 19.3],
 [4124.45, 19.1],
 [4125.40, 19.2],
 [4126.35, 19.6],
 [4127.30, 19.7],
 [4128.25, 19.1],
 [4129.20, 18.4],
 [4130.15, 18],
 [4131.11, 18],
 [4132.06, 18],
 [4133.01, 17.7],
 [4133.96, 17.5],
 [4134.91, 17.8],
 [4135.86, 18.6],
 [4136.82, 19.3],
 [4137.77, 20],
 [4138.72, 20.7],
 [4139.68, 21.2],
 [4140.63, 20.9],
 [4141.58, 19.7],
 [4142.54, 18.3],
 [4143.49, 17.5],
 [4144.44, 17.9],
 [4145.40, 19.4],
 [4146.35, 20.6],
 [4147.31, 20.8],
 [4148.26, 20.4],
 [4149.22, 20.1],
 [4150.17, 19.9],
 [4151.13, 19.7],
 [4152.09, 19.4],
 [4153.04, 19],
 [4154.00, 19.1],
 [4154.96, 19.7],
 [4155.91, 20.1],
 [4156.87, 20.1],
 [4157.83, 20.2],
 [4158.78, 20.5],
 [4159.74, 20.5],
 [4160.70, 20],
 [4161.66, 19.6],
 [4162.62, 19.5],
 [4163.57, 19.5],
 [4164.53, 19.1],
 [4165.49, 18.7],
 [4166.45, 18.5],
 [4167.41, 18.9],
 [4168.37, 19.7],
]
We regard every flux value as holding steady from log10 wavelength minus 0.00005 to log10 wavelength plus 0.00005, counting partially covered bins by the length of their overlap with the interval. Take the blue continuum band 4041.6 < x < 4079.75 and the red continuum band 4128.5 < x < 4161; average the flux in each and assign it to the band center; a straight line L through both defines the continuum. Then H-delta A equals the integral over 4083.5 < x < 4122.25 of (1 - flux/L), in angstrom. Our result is 7.8 angstrom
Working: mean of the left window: 19.8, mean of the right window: 19.4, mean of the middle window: 15.7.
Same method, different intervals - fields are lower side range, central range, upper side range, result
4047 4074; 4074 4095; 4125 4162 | 0.9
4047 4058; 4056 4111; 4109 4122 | 4.5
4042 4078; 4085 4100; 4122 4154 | 2.7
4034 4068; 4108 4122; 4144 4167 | 2.1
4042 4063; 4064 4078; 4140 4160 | 0.8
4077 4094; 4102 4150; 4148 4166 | 4.1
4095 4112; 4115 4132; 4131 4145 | -2.4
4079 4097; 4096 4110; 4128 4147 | 4.4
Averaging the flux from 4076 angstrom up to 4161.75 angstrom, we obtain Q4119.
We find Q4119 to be 17.7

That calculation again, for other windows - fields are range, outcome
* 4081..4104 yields 15.5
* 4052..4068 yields 19.5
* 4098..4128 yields 15.7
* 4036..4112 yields 18.1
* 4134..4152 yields 19.5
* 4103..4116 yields 14.8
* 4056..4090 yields 19.4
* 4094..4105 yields 11.7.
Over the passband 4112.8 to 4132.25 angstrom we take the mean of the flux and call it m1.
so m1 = 18.5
